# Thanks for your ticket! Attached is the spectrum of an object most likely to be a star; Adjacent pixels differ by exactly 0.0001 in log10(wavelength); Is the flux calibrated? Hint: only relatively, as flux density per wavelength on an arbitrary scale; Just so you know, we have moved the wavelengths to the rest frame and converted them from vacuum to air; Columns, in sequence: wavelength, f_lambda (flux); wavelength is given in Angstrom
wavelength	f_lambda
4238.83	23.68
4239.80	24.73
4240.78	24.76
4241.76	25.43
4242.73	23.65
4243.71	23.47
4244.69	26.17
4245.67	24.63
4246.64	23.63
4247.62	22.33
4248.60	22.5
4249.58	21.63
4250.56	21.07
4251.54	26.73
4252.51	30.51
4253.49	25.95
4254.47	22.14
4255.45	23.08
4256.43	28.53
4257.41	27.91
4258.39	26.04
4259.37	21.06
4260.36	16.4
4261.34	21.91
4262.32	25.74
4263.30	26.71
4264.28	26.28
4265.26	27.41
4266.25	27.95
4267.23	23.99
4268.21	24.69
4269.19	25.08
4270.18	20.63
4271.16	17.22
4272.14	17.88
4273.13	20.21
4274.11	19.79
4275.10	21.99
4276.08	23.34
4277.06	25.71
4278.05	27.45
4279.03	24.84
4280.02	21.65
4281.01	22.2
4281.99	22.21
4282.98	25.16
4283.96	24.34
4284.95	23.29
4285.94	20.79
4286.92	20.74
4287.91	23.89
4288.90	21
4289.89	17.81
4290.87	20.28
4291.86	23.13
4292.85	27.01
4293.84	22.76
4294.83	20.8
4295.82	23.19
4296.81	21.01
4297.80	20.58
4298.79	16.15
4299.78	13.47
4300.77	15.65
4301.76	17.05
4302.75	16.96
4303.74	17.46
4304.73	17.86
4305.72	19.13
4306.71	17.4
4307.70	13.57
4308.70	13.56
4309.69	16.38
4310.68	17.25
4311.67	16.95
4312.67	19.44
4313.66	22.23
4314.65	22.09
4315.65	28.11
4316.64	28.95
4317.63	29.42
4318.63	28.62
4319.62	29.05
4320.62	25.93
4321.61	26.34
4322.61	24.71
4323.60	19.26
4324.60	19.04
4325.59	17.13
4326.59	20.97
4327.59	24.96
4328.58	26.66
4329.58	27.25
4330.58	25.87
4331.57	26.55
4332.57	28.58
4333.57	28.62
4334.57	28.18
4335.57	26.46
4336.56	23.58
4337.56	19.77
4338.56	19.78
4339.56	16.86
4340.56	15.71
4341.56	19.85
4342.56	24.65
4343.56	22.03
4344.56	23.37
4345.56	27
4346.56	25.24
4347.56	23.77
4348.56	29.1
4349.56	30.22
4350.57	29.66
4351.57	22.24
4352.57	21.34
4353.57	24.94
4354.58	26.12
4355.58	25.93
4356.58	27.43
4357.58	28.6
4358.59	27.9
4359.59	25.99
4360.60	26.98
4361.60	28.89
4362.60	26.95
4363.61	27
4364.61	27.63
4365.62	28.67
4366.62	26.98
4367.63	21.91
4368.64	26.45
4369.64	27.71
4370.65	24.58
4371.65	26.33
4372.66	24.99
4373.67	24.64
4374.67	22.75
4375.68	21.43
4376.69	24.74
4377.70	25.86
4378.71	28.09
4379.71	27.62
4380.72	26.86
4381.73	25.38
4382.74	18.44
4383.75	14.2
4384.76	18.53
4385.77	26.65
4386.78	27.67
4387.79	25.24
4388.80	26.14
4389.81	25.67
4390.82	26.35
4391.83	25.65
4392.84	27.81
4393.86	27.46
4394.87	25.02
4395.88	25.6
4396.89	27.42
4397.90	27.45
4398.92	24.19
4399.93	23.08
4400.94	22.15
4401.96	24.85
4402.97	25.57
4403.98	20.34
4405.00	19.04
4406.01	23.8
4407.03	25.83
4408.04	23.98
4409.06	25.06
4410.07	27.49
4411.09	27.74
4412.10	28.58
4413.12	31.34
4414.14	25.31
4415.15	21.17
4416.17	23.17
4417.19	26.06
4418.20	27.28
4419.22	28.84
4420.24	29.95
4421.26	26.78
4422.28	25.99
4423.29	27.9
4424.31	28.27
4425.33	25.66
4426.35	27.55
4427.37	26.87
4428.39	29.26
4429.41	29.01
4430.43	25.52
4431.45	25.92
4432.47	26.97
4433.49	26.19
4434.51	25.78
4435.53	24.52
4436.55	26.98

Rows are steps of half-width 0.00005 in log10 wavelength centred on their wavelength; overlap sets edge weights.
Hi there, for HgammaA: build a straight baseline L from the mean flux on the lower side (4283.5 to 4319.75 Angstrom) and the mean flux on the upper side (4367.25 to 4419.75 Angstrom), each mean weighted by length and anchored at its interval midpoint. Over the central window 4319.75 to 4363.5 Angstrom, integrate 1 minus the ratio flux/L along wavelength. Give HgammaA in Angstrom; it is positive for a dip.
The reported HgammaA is -4.2 Angstrom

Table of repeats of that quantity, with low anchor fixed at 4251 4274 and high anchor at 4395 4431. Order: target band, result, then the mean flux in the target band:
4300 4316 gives 4.3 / 18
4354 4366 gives -1.0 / 27.3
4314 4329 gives 0.0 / 24.7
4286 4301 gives 2.3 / 20.6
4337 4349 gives 1.3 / 22.2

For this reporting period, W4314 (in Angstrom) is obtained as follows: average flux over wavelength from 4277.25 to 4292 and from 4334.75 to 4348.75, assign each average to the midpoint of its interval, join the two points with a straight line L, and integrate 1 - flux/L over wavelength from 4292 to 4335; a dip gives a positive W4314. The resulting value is 1.37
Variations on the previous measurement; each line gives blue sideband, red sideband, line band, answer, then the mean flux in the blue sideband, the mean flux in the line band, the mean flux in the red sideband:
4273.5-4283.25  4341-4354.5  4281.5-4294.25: 0.6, 23.4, 22.5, 24.9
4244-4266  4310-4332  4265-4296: 2.0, 24.5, 22.7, 23.9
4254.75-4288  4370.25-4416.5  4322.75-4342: 0.9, 23.4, 22.9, 24.8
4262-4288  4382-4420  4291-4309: 3.7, 23.4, 18.8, 24.9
